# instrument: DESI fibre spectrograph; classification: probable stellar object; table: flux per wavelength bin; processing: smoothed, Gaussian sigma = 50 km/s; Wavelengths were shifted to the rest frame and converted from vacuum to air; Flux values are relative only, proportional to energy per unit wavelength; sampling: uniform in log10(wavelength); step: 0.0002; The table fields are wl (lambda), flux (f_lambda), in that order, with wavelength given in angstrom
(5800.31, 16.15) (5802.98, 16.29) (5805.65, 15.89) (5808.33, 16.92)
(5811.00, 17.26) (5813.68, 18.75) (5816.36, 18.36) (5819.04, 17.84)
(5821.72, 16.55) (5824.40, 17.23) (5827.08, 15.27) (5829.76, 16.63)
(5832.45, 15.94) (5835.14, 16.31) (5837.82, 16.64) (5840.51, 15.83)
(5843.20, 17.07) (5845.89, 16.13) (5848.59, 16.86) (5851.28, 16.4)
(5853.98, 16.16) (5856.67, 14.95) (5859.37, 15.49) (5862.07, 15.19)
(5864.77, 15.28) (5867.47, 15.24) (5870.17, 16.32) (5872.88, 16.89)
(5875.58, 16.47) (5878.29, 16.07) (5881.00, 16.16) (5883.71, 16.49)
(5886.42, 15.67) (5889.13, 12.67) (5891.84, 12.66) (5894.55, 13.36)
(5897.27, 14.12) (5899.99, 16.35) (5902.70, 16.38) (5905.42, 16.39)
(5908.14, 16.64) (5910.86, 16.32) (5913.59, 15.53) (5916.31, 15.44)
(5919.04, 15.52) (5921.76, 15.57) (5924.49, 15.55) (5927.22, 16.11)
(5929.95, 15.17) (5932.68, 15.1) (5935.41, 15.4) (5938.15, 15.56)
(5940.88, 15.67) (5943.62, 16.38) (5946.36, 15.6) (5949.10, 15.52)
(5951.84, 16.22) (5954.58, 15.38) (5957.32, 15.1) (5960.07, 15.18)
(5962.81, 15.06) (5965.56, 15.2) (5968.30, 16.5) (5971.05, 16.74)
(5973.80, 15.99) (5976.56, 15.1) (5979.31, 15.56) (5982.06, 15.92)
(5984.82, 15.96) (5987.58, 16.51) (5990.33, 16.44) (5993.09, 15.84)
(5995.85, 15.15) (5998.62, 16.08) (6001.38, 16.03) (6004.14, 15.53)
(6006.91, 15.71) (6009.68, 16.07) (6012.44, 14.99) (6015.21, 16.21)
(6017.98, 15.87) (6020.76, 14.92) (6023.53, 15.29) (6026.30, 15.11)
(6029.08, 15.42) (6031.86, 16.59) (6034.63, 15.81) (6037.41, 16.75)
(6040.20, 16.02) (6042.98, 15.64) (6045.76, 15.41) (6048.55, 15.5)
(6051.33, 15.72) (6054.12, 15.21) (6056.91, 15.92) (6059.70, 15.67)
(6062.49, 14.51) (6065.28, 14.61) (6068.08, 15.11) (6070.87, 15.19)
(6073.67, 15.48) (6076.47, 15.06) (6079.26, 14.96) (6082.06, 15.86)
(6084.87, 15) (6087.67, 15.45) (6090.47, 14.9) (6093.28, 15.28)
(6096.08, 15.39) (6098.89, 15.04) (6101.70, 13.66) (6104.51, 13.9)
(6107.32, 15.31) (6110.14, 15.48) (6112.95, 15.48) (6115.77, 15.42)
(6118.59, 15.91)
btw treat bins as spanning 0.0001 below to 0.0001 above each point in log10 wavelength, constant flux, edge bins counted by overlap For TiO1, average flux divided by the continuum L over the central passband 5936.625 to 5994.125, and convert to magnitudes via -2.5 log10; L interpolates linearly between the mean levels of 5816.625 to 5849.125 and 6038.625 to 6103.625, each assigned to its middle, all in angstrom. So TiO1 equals 0.00 mag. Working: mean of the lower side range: 16.6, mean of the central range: 15.8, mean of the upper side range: 15.2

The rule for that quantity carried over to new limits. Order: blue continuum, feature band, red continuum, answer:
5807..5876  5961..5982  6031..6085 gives 0.010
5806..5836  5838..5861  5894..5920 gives 0.028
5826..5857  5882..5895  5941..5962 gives 0.121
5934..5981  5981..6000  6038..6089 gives -0.028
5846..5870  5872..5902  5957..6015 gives 0.041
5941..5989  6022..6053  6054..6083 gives -0.025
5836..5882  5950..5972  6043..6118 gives 0.001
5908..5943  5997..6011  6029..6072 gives -0.018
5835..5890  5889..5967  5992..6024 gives 0.029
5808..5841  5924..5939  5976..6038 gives 0.053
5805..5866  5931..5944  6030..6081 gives 0.033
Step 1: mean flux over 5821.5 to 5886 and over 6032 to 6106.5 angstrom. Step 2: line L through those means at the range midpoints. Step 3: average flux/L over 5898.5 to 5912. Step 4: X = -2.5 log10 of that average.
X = -0.03 mag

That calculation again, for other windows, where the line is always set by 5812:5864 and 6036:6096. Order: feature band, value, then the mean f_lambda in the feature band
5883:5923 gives 0.06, 15.3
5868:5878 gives 0.00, 16.4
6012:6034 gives 0.00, 15.6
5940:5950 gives 0.01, 15.8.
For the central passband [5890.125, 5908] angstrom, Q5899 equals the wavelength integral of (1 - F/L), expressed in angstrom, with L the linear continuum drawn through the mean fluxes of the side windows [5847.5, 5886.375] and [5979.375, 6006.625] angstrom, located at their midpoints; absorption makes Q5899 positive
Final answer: 1.1 angstrom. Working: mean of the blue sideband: 16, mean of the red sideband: 15.9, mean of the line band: 15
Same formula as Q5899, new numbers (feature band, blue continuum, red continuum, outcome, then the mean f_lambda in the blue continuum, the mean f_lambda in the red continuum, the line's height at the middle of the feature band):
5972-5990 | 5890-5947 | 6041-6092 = -0.60 angstrom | 15.4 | 15.3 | 15.4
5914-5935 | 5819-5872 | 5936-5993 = 0.53 angstrom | 16.1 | 15.8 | 15.9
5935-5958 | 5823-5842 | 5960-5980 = 0.19 angstrom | 16.3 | 15.7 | 15.8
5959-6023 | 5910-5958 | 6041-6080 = -1.17 angstrom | 15.6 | 15.3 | 15.5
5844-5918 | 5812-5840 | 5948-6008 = 3.93 angstrom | 16.9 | 15.8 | 16.5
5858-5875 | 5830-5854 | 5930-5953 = 0.46 angstrom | 16.4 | 15.6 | 16.2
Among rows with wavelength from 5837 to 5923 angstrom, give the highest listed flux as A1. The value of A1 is 17.07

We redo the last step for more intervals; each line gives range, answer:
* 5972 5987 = 15.99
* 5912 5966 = 16.38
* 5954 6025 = 16.74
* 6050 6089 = 15.92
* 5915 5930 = 16.11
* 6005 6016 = 16.21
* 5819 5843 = 17.84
